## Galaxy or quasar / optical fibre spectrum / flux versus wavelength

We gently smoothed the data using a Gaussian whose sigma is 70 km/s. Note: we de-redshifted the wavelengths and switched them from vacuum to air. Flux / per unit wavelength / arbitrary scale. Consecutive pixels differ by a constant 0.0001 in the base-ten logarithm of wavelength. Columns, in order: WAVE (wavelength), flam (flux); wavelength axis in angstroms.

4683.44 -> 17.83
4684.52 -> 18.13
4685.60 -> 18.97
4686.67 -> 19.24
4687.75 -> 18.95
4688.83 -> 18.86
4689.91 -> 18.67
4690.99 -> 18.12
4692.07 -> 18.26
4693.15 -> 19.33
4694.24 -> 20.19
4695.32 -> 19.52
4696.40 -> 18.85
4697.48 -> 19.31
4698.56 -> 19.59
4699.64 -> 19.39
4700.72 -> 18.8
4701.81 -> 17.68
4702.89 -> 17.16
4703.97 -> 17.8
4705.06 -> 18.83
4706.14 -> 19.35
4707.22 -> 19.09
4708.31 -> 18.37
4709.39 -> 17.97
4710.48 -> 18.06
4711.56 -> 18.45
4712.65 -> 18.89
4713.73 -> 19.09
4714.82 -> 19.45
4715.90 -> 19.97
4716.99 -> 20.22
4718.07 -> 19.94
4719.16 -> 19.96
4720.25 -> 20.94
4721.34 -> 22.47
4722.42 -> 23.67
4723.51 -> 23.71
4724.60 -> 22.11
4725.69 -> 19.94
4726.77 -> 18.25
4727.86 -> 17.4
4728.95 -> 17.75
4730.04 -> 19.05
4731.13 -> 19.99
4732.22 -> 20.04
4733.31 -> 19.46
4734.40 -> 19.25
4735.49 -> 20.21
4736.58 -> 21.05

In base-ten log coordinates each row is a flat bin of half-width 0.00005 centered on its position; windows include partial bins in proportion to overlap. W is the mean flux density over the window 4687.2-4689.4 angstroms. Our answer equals 18.9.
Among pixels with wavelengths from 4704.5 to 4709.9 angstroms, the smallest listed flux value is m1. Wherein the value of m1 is 17.97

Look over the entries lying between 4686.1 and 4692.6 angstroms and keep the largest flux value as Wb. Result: 19.24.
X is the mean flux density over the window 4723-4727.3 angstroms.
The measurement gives 21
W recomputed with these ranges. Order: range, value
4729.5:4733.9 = 19.6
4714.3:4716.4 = 19.8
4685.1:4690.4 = 19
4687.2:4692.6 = 18.6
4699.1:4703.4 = 18.3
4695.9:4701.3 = 19.2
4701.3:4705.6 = 17.9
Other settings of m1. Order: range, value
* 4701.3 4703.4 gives 17.16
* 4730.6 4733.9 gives 19.46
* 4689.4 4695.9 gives 18.12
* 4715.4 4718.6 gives 19.94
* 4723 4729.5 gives 17.4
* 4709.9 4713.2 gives 18.06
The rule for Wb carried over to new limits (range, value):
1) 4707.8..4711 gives 18.37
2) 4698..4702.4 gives 19.59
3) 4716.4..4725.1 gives 23.71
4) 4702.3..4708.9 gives 19.35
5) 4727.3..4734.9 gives 20.04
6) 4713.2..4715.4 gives 19.45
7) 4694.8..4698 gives 19.52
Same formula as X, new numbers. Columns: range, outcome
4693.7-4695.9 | 19.9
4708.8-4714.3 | 18.5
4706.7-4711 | 18.3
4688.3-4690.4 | 18.8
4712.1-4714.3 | 19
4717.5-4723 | 21.4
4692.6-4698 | 19.4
